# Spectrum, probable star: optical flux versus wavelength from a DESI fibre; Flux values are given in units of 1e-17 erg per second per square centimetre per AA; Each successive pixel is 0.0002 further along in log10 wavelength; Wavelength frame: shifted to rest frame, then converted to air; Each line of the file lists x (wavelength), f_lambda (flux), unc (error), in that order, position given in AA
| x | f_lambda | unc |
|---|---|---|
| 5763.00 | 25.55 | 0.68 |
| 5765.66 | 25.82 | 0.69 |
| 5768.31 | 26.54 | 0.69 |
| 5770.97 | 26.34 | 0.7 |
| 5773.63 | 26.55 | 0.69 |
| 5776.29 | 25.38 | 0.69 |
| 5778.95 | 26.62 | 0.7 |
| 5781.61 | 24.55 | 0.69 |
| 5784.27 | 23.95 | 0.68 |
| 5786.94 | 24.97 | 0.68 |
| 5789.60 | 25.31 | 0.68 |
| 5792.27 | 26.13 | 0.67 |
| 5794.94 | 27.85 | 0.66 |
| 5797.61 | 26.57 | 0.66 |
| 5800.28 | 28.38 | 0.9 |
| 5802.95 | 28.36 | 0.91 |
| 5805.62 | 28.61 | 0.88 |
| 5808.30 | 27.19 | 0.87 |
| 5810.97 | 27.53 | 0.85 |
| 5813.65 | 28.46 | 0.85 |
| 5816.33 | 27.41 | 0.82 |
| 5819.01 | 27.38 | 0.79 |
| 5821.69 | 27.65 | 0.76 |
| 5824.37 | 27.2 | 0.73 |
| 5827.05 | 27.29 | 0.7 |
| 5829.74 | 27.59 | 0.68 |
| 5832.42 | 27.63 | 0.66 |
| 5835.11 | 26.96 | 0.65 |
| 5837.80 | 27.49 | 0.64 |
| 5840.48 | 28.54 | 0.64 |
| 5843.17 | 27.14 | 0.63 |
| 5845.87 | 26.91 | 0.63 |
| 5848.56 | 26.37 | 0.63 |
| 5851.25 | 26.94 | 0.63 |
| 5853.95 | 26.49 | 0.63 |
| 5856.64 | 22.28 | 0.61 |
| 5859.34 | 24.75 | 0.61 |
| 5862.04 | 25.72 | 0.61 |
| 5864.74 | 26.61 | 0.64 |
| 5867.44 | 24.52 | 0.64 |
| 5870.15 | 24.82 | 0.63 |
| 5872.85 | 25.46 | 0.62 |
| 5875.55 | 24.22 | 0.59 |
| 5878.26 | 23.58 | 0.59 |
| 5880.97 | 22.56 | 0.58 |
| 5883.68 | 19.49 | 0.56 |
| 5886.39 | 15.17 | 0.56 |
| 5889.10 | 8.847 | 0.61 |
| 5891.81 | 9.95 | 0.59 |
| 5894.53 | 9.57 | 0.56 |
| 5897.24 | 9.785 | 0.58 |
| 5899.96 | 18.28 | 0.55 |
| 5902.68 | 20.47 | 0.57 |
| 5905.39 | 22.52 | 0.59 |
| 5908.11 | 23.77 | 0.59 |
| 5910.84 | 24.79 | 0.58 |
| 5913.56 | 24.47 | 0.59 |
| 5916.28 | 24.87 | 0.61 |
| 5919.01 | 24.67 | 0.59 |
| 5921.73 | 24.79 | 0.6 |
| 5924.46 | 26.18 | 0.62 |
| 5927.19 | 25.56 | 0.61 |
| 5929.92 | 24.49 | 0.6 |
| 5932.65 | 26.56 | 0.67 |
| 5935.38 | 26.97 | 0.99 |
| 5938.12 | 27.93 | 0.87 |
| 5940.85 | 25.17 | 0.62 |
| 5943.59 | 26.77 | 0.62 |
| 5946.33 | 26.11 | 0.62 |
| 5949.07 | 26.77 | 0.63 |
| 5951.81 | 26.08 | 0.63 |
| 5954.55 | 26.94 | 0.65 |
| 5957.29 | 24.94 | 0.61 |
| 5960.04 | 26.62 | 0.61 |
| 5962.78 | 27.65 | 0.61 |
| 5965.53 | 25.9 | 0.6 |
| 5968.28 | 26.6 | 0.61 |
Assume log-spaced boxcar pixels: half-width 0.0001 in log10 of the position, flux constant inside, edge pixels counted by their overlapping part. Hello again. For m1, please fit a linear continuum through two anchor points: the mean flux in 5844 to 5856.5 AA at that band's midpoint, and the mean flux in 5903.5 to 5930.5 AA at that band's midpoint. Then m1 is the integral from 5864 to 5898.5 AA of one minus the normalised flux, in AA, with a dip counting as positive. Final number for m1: 9.3 AA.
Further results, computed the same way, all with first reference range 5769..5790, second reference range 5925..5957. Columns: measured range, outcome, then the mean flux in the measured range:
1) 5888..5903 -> 7.9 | 12.4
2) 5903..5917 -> 1.3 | 23.8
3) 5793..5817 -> -2.0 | 27.8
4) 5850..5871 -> 0.5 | 25.3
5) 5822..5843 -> -1.4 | 27.5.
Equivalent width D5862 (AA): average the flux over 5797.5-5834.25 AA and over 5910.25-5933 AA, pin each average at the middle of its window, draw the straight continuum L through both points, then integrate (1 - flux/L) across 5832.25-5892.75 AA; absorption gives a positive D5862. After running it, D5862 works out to 6.89 AA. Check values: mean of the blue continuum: 27.7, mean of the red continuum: 25.1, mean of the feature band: 23.6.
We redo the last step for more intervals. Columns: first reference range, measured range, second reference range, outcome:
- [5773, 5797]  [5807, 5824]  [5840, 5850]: -0.7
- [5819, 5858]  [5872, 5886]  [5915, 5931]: 1.9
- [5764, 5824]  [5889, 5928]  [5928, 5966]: 9.2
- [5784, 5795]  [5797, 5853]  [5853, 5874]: -4.9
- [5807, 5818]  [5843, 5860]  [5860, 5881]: 0.0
